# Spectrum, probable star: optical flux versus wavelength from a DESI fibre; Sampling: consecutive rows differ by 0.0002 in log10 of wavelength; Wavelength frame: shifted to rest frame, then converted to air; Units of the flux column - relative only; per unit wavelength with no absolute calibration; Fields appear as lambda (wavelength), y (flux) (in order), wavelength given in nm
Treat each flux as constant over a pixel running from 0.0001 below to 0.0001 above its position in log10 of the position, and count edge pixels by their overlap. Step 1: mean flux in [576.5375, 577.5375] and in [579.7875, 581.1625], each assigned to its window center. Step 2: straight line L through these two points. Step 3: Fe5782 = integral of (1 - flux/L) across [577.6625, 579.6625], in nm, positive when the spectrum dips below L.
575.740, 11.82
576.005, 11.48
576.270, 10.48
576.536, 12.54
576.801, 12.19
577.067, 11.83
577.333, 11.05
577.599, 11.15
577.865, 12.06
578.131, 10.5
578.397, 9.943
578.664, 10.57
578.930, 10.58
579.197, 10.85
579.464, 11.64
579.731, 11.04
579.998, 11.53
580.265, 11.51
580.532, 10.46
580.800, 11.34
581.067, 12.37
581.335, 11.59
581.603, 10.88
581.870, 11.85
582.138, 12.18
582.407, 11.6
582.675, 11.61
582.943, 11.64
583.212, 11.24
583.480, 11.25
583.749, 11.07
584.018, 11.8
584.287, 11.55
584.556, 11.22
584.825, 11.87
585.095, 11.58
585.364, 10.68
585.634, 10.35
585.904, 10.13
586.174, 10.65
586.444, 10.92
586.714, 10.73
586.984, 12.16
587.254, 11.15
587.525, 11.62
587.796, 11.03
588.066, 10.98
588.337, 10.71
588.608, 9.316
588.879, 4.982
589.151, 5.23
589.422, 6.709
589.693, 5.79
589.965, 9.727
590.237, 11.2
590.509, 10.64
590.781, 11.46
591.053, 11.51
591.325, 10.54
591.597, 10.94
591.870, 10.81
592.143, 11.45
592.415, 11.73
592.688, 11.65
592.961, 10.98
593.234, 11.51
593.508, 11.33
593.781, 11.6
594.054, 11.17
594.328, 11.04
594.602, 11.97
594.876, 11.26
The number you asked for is 0.12 nm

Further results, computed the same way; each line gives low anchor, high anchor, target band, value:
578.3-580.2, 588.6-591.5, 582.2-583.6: -0.18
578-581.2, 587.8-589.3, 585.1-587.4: -0.45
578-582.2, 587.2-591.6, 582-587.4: -0.47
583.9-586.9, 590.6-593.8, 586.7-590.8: 0.61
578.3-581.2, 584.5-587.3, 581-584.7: -0.16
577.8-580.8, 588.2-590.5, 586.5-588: -0.45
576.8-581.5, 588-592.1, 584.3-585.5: -0.13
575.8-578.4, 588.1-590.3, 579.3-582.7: -0.40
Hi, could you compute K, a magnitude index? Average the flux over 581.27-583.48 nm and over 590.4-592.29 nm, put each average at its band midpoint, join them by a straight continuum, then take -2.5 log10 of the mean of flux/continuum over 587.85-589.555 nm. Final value 0.35 mag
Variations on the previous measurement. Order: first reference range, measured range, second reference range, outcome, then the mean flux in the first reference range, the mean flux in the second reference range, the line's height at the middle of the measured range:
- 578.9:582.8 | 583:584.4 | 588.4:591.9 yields -0.07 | 11.4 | 9.13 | 10.7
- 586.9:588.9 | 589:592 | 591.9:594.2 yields 0.16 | 10.5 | 11.4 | 11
